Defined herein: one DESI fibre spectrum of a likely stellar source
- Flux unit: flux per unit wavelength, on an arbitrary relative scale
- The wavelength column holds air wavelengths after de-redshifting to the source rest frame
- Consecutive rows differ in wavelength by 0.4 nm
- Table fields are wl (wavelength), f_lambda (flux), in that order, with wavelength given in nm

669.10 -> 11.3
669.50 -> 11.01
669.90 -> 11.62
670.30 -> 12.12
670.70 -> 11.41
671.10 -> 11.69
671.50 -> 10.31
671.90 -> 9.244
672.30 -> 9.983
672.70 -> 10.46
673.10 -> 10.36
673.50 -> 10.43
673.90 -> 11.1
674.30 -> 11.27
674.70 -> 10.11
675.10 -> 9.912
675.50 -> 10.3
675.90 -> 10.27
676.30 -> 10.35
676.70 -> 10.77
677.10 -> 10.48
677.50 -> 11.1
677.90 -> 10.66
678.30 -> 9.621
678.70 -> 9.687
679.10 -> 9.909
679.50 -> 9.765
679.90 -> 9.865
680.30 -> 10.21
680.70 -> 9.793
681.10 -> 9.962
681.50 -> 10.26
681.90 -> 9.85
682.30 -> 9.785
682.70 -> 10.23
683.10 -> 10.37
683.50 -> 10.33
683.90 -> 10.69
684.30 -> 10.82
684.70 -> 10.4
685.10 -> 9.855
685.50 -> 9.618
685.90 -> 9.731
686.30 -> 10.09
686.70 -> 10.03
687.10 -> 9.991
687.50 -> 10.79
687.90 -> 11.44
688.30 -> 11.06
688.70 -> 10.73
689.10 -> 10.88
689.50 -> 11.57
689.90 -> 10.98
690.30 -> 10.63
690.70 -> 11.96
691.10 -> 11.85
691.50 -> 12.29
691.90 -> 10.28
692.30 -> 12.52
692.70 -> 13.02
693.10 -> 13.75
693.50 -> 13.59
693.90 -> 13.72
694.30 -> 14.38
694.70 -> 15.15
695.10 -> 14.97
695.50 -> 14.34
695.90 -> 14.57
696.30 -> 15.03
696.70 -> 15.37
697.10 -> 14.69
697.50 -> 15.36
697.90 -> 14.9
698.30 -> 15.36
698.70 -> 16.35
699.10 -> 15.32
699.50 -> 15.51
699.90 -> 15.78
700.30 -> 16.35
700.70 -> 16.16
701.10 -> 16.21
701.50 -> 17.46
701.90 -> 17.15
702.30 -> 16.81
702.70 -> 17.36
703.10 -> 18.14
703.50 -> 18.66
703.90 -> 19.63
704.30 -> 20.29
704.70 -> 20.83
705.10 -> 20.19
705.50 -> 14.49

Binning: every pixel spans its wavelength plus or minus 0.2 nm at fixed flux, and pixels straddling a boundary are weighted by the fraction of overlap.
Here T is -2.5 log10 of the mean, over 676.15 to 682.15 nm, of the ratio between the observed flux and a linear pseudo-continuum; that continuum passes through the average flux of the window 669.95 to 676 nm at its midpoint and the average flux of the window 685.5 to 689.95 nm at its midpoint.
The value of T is 0.05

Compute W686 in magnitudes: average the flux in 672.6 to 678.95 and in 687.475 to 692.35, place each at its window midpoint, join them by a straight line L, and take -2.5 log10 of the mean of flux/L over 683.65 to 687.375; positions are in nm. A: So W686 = 0.09 mag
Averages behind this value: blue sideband 10.4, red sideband 11.3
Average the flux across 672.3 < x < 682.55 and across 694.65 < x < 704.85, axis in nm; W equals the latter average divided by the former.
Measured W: 1.6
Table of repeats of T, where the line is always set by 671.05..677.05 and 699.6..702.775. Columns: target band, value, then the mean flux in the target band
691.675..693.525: 0.17 mag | 12.5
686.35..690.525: 0.26 mag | 10.8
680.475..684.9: 0.21 mag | 10.2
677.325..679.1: 0.11 mag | 10.2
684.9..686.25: 0.31 mag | 9.77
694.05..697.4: 0.04 mag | 14.8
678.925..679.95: 0.18 mag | 9.84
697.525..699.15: 0.03 mag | 15.5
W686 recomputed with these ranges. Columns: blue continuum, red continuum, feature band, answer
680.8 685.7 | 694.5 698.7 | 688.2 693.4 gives 0.11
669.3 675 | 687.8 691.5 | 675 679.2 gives 0.06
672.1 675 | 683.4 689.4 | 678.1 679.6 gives 0.08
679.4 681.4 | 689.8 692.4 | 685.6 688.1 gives 0.06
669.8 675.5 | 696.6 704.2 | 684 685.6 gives 0.28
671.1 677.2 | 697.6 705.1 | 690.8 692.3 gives 0.26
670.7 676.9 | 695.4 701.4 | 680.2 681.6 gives 0.19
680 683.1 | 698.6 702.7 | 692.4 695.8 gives 0.01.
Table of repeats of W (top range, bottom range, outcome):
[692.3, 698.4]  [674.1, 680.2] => 1.41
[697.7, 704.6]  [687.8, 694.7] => 1.40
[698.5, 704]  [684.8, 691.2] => 1.58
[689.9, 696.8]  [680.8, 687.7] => 1.31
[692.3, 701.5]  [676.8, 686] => 1.48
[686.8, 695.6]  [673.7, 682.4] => 1.19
